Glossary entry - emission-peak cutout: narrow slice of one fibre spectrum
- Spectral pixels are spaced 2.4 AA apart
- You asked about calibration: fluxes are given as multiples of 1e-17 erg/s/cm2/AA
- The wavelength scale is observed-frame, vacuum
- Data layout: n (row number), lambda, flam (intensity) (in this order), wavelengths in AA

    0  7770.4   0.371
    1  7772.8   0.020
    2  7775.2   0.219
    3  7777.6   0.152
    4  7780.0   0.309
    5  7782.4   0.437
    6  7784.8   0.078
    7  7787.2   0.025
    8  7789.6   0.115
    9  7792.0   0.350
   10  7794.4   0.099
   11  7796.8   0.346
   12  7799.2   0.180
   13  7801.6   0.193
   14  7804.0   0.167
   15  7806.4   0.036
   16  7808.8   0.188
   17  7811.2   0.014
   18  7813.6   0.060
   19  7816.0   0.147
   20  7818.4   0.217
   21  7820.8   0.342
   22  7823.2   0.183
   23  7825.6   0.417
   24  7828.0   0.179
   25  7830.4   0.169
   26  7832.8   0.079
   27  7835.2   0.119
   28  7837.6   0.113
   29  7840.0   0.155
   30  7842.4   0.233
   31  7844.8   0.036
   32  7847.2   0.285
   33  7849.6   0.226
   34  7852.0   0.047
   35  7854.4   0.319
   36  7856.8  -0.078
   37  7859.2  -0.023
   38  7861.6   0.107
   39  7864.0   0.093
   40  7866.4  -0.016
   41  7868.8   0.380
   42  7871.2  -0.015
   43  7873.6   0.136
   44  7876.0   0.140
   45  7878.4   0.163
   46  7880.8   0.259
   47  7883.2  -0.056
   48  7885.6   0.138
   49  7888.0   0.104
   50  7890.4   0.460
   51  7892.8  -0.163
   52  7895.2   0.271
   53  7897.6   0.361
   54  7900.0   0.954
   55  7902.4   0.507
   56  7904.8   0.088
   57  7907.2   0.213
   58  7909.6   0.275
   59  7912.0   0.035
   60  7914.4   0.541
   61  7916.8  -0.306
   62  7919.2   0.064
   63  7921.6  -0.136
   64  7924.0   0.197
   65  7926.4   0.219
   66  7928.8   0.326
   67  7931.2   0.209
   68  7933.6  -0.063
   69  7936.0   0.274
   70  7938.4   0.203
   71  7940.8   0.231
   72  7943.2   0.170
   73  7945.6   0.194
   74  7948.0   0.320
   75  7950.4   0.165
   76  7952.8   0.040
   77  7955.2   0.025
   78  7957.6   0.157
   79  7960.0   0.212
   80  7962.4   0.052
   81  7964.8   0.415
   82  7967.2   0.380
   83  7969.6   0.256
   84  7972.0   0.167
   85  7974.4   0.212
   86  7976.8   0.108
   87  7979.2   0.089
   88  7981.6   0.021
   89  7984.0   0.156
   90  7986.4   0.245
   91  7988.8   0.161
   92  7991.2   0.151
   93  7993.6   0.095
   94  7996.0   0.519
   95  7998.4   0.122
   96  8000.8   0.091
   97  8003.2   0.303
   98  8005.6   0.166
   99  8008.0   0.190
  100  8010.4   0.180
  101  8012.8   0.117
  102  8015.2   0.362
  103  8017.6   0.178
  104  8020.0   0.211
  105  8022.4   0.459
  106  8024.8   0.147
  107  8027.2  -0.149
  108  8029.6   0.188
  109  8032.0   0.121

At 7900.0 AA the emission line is H-gamma 4340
